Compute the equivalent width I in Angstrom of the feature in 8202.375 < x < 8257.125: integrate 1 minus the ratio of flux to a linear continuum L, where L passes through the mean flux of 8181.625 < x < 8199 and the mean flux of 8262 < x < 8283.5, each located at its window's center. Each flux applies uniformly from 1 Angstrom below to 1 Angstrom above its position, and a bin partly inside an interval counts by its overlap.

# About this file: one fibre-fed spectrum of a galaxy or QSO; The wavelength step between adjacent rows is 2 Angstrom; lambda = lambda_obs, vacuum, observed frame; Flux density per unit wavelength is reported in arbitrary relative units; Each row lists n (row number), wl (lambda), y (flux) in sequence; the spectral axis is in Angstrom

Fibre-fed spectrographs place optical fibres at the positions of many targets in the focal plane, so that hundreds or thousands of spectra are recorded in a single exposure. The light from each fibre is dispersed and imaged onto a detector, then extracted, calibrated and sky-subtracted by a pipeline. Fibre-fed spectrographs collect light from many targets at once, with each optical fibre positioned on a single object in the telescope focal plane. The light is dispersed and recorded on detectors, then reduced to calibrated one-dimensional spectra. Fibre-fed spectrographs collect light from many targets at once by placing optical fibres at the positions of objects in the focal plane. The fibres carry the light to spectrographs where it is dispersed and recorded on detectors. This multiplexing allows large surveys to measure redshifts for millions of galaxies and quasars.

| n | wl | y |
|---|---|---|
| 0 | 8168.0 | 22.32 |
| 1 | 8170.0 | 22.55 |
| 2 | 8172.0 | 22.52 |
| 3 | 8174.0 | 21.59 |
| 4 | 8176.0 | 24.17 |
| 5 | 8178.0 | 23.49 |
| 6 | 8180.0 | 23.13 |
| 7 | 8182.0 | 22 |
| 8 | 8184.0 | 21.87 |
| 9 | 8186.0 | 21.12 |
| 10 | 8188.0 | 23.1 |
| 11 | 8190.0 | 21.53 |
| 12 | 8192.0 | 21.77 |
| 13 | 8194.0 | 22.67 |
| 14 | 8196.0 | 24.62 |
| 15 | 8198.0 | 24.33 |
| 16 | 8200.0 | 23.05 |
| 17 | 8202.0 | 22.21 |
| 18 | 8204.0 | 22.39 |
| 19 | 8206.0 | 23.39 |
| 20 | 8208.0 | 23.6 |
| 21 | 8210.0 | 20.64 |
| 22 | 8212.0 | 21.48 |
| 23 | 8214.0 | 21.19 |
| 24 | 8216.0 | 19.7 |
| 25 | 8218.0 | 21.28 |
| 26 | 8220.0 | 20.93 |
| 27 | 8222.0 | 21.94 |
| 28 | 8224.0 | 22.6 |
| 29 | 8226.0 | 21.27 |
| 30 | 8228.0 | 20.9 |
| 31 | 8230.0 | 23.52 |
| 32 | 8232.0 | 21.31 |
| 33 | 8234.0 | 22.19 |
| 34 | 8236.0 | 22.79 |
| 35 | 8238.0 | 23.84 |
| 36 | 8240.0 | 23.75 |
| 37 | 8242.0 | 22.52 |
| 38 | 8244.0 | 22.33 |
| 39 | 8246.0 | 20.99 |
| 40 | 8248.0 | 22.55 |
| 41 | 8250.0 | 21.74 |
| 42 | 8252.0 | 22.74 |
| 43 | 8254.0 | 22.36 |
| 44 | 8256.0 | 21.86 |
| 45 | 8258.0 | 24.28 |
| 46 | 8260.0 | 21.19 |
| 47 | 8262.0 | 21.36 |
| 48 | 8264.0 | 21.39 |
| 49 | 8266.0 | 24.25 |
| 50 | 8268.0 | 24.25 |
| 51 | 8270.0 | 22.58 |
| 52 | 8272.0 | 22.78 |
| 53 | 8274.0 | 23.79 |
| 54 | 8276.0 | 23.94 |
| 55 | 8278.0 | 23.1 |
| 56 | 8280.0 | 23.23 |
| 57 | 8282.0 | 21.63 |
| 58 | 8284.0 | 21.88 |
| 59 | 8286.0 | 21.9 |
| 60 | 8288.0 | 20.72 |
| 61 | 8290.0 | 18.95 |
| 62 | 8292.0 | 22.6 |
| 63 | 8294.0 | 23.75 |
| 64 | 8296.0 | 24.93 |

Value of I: 1.7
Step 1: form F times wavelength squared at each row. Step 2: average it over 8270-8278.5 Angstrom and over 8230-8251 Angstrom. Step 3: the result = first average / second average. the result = 1.0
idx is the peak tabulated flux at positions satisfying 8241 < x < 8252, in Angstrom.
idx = 22.74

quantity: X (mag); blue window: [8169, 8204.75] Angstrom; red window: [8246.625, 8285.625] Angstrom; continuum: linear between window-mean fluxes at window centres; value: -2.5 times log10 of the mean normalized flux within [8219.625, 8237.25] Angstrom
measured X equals 0.032 mag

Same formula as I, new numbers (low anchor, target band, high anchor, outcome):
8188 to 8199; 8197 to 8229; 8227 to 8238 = 1.0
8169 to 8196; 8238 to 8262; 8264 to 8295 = 0.2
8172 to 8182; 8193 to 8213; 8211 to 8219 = -1.2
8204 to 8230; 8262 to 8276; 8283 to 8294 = -1.0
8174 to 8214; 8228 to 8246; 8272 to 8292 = -0.1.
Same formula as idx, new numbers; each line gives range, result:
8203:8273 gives 24.28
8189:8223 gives 24.62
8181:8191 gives 23.1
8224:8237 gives 23.52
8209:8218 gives 21.48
